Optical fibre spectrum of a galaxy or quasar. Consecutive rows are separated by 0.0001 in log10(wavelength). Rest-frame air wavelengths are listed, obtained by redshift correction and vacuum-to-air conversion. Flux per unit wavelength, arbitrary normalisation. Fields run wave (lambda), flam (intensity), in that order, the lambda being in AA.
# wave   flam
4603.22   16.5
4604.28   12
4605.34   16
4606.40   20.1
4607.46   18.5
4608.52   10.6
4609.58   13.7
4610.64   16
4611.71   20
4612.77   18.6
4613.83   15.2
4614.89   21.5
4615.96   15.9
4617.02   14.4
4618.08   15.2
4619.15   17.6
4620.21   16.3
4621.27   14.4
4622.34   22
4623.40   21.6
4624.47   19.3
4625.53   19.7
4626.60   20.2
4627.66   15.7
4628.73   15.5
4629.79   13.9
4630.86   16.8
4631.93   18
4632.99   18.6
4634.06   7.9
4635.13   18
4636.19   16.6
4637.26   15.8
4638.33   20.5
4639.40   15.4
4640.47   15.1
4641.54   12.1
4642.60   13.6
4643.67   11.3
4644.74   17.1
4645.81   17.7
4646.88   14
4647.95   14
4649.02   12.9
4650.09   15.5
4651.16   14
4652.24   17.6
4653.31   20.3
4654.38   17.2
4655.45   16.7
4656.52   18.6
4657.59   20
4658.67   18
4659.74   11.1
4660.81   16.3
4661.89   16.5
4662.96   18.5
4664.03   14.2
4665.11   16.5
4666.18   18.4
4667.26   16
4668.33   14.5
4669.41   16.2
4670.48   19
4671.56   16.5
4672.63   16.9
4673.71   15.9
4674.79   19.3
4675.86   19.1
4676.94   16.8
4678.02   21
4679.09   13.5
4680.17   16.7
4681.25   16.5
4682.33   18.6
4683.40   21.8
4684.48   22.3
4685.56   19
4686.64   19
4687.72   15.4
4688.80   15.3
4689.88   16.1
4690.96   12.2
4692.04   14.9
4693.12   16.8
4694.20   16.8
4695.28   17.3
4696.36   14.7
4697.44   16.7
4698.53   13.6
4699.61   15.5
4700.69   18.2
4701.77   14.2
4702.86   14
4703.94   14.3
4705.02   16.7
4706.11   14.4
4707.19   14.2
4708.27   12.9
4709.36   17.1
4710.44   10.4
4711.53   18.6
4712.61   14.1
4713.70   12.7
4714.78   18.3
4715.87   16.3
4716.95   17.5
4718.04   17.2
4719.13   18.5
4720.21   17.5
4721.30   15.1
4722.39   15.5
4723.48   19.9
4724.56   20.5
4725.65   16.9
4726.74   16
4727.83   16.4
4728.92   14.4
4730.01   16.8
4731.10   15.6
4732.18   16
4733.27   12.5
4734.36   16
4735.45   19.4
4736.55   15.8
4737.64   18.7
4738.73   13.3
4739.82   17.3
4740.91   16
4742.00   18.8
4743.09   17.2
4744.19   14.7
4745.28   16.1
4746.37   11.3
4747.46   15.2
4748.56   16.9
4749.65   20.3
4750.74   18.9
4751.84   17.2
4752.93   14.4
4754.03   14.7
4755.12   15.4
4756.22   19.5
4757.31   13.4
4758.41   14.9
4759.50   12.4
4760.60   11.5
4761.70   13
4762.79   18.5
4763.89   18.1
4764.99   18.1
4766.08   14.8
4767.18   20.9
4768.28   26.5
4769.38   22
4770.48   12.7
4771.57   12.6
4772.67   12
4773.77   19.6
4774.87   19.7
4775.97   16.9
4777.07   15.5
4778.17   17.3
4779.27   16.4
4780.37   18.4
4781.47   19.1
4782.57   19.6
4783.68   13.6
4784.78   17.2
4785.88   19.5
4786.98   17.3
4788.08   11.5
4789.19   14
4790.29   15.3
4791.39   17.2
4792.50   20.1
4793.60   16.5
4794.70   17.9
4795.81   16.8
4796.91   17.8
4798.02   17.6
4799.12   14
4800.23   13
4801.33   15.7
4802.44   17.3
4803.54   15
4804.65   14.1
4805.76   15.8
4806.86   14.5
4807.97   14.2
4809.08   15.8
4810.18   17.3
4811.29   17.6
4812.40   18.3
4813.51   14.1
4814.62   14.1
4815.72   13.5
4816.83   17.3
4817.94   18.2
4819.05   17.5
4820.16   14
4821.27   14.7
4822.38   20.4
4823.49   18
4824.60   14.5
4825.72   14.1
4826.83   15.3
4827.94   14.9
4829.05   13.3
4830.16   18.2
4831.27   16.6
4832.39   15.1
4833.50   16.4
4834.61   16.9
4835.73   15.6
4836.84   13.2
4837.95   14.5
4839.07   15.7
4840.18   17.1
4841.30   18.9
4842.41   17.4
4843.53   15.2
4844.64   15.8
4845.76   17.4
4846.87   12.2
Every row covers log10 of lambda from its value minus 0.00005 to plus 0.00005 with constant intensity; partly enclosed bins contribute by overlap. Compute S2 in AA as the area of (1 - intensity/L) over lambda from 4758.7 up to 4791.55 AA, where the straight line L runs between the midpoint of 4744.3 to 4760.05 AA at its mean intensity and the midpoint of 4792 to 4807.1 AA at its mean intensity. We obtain -1.52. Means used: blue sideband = 15.7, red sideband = 16.2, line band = 16.7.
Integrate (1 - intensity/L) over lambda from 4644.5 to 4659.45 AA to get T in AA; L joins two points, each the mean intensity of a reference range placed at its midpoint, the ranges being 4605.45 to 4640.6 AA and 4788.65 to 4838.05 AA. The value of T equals 0.2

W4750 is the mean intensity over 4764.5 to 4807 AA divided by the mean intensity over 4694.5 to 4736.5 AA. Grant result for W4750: 1.05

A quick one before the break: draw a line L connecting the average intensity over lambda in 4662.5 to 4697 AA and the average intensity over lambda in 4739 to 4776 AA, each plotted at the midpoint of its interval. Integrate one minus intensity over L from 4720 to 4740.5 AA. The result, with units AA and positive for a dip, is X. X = 0.25 AA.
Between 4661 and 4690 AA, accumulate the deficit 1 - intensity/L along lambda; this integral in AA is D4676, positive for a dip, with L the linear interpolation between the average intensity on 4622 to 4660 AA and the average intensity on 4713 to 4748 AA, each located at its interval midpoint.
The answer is -1.7 AA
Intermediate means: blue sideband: 16.5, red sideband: 16.3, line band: 17.4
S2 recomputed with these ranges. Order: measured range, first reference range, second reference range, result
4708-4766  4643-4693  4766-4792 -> 2.88 AA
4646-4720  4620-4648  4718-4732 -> 1.22 AA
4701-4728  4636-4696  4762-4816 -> 1.01 AA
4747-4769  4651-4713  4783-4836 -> -0.77 AA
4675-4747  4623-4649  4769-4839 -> -0.99 AA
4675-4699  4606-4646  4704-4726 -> -1.10 AA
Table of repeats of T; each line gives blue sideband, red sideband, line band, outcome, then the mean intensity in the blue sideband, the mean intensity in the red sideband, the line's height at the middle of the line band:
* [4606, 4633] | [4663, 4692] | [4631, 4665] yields 2.5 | 17.2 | 17.2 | 17.2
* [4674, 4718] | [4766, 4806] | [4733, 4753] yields 0.2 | 16.3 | 16.8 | 16.6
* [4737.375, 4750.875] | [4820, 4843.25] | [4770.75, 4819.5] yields -0.3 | 16.4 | 16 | 16.1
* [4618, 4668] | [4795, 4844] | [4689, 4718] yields 1.6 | 16.4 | 15.9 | 16.3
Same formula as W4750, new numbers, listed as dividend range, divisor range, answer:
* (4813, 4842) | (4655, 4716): 0.97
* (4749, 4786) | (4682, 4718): 1.05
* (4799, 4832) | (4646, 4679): 0.94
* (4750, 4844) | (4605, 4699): 0.98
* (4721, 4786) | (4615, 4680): 1.00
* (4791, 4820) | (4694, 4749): 1.01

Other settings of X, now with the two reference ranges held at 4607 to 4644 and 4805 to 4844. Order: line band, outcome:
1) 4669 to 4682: -0.8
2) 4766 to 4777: -1.2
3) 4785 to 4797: -0.5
